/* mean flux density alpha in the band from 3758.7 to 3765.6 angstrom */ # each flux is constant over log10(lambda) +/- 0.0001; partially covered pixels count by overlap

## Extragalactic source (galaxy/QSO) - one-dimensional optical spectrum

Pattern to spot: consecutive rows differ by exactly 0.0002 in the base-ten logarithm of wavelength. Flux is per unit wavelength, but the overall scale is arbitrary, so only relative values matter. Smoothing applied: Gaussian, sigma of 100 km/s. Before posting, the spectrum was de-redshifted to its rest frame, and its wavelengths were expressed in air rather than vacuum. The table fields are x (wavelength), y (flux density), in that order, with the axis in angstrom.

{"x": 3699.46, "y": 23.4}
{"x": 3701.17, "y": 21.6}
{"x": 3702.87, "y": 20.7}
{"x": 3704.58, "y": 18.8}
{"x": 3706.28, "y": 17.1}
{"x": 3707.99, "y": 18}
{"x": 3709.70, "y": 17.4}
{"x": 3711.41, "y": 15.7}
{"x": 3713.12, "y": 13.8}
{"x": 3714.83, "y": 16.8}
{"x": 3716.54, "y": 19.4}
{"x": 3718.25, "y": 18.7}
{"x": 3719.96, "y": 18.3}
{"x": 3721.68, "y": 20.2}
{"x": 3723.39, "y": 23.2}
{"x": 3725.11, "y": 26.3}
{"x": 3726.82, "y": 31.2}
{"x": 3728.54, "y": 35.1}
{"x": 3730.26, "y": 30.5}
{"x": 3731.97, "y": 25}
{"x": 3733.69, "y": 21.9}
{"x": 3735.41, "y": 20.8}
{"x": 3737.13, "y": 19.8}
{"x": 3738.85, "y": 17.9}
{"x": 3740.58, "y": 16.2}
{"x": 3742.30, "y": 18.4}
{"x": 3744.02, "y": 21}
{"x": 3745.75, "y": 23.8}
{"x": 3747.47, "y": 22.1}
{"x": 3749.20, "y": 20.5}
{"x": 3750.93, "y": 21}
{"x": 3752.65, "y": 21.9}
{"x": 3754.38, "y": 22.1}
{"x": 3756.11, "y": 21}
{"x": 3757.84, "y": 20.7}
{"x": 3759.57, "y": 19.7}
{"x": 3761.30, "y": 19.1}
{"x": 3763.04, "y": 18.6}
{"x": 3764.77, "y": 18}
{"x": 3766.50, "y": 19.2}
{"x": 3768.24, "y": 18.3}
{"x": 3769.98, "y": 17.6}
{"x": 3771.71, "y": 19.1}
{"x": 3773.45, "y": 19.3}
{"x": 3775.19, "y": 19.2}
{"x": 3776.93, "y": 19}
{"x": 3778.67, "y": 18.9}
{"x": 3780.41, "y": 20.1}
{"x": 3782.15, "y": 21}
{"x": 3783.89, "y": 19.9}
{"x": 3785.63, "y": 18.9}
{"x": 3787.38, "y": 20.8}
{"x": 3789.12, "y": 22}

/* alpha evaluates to 18.9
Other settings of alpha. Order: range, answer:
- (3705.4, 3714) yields 16.4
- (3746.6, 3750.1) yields 21.3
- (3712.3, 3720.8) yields 17.4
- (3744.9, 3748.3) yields 23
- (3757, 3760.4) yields 20.2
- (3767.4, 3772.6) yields 18.3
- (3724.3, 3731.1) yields 30.8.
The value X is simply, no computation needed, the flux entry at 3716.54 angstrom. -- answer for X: 19.4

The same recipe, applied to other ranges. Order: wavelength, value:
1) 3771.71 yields 19.1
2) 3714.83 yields 16.8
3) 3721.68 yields 20.2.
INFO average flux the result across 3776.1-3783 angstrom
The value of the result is 19.8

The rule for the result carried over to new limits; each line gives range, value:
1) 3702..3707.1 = 18.9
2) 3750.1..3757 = 21.5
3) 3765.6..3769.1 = 18.7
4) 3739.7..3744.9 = 18.5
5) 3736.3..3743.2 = 18.1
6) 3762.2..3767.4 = 18.6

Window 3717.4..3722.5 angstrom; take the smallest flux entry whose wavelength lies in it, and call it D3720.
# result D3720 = 18.3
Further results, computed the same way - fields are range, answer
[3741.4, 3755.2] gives 18.4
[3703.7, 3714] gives 13.8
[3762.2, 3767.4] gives 18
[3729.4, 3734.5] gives 21.9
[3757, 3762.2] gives 19.1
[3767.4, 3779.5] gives 17.6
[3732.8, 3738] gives 19.8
